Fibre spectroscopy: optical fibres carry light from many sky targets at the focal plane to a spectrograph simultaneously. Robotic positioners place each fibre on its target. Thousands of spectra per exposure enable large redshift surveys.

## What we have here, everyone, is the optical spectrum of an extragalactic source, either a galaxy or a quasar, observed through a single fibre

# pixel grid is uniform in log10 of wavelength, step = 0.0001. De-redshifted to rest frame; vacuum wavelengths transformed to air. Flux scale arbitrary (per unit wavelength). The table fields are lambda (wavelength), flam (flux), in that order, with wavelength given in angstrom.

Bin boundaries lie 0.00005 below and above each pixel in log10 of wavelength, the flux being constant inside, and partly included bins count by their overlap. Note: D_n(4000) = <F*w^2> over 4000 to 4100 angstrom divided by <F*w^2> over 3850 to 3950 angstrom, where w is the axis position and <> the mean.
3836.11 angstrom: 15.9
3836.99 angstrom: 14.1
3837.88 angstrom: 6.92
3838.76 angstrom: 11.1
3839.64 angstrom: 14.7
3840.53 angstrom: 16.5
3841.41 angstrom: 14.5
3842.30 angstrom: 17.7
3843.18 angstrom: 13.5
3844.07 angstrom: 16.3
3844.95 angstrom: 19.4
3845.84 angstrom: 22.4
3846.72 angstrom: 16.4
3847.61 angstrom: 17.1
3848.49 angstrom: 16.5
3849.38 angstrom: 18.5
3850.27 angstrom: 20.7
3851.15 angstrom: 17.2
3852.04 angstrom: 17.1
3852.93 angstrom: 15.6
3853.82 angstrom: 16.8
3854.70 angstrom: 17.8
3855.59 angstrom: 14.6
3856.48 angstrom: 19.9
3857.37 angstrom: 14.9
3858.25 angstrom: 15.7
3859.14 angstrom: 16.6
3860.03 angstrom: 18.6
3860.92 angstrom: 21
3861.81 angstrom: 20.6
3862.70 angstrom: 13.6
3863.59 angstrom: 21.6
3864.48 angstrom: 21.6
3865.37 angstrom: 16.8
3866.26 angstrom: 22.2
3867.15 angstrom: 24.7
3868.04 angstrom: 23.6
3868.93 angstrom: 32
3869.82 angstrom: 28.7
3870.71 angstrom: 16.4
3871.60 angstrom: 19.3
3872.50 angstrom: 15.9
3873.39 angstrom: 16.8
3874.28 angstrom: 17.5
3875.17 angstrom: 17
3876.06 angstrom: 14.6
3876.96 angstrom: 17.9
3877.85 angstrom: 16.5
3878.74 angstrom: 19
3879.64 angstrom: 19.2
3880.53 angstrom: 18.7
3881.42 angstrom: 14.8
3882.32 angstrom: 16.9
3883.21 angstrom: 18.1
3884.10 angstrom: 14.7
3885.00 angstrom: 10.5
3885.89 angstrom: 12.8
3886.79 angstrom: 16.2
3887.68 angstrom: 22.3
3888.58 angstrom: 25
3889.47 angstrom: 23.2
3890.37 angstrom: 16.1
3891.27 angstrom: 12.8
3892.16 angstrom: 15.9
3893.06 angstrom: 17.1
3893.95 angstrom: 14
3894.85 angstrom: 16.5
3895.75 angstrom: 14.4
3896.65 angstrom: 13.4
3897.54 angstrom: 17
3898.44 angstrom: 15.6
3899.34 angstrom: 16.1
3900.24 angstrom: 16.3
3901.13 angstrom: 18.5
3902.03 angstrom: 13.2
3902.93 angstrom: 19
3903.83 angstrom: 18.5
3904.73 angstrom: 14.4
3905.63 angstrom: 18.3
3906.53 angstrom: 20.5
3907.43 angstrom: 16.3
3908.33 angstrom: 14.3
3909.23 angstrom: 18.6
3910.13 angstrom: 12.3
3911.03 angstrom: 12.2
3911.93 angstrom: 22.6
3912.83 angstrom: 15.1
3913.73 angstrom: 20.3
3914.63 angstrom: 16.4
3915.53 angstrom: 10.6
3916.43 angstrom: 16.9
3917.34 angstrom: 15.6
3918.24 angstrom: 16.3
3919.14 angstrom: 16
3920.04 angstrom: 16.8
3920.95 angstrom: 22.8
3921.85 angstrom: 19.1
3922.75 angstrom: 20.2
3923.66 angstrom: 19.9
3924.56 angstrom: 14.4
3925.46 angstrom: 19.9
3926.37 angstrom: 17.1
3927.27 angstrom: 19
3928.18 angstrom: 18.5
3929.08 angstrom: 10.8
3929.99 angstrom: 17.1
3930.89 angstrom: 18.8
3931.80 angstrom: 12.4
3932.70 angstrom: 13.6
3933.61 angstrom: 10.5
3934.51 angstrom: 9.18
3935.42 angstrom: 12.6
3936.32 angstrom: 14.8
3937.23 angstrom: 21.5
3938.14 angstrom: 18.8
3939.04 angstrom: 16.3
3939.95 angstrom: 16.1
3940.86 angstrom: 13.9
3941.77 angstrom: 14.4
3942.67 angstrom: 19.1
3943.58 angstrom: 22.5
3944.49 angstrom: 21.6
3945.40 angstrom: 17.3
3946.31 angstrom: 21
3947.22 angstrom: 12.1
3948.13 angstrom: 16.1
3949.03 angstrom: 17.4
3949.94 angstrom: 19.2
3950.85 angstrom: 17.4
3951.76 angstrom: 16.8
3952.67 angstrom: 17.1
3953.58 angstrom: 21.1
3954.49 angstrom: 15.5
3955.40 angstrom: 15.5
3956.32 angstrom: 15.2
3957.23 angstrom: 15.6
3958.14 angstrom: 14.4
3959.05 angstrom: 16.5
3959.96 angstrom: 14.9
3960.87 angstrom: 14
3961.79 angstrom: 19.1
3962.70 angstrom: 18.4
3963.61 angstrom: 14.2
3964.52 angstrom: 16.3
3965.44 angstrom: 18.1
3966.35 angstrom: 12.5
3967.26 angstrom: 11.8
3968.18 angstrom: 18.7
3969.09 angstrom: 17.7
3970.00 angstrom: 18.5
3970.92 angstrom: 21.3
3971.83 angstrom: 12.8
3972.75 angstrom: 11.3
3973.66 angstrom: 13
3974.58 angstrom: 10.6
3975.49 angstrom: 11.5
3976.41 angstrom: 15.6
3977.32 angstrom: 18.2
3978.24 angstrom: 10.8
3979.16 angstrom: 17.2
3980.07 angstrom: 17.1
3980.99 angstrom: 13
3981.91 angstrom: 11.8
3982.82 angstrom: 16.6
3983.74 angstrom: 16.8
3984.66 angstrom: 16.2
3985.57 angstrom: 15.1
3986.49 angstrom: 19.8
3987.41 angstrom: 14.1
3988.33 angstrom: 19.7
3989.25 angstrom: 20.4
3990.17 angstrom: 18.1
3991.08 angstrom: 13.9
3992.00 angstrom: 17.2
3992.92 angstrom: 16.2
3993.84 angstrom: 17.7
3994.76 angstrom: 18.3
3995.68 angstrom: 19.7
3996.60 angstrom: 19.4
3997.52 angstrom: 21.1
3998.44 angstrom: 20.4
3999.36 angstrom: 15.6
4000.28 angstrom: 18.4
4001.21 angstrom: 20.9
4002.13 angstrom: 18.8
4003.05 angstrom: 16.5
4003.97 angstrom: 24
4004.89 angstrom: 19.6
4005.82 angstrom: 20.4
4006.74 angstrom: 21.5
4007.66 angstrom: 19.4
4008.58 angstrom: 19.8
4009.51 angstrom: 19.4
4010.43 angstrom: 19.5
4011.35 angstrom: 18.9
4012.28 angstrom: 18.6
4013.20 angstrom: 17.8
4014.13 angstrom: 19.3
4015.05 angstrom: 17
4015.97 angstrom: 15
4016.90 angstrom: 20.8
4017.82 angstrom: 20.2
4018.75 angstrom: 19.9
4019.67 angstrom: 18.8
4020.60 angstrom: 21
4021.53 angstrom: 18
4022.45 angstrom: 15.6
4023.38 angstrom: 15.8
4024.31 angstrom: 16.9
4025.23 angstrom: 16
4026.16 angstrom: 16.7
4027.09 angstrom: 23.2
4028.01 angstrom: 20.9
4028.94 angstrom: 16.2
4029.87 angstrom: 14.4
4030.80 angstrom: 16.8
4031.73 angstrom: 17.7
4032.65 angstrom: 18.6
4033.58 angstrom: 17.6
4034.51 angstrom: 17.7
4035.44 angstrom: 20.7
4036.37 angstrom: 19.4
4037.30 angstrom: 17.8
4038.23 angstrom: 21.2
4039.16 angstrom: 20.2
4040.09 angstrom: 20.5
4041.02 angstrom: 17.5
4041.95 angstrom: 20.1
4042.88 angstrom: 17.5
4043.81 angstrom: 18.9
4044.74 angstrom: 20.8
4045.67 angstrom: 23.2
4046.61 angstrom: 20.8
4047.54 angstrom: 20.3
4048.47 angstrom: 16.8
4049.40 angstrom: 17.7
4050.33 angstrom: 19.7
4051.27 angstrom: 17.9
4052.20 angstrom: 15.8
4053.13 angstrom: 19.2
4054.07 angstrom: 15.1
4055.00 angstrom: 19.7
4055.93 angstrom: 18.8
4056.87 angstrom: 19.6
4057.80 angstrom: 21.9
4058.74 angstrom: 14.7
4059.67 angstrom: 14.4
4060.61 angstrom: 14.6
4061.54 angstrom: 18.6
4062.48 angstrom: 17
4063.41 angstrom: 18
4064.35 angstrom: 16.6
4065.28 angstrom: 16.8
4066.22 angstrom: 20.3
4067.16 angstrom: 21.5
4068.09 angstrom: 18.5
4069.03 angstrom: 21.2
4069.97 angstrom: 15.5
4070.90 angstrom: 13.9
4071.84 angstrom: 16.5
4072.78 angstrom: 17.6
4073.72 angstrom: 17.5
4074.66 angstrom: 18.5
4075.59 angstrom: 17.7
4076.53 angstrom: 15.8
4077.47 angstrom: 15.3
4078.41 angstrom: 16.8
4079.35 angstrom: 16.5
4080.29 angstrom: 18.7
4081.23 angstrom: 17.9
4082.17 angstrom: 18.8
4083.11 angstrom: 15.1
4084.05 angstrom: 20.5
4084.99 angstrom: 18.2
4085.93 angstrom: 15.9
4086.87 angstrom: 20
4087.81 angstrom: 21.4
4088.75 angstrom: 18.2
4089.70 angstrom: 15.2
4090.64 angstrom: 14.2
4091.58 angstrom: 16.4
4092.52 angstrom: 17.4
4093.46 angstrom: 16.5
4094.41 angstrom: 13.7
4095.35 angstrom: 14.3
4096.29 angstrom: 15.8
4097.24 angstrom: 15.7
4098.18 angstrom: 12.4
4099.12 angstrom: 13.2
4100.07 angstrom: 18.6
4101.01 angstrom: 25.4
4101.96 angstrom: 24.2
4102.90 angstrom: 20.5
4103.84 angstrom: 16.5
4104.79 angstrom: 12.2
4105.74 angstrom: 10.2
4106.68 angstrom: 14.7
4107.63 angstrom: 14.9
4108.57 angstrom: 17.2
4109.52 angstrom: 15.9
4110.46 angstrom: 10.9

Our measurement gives 1.12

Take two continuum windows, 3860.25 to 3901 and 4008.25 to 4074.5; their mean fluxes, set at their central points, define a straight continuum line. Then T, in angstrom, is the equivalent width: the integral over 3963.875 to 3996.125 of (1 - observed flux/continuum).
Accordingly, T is 4.1 angstrom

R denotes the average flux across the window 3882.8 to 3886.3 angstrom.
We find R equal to 14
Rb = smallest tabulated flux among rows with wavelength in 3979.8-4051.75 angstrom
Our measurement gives 11.8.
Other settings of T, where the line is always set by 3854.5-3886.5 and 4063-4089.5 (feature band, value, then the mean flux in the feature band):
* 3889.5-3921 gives 3.4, 16.3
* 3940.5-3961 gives 1.3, 17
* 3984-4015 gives -1.1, 18.6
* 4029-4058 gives -1.4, 18.8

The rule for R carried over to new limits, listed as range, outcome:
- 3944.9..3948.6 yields 16.7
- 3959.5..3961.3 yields 14.5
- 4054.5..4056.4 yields 19.2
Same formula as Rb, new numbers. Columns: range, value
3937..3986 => 10.6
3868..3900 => 10.5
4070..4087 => 13.9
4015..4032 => 14.4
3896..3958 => 9.18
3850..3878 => 13.6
